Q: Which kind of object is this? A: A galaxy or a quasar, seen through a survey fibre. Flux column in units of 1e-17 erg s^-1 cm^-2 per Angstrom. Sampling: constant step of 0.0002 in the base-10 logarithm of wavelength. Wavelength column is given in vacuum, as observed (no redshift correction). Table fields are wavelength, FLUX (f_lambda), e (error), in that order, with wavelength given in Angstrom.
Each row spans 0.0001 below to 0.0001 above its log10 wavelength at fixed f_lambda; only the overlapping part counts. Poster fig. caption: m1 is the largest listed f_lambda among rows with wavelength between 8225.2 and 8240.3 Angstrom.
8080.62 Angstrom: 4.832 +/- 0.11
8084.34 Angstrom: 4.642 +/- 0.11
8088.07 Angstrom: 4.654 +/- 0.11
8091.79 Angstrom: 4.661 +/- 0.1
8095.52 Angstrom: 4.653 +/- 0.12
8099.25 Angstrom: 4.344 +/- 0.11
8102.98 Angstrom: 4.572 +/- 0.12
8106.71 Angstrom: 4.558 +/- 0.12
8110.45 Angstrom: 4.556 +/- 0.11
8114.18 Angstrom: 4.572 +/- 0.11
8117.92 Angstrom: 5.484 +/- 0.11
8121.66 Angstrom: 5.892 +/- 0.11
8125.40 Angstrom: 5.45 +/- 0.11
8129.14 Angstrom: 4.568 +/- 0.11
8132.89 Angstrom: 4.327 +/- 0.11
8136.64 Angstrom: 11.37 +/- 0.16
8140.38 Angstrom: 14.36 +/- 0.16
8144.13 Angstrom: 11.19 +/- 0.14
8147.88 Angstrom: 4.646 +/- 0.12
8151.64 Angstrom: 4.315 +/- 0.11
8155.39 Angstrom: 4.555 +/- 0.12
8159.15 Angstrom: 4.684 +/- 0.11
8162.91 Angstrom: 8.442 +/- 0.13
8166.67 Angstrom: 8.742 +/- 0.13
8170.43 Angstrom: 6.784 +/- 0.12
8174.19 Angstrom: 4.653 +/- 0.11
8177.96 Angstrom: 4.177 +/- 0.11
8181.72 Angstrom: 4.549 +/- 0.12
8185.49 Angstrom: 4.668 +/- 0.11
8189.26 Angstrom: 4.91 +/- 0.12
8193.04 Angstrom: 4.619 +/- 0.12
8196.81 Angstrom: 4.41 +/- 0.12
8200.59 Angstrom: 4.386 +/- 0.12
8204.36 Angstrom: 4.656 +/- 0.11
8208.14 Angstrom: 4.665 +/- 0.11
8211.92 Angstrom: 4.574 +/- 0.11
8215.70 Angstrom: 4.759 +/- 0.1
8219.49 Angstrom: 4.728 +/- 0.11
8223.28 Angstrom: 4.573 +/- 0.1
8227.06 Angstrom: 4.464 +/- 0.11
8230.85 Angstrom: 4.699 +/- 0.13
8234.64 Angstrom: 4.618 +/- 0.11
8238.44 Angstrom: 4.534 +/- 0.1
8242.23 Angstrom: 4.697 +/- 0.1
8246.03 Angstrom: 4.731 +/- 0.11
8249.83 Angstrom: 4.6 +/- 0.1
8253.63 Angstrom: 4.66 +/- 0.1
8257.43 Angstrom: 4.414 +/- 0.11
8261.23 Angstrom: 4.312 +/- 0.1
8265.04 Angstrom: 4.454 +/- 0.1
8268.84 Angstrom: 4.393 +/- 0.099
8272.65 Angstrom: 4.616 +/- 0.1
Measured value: 4.699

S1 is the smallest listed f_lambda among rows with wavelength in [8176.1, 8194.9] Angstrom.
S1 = 4.177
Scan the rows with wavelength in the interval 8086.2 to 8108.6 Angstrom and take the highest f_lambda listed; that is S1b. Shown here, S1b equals 4.661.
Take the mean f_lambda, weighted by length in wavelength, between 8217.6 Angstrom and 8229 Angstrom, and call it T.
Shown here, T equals 4.59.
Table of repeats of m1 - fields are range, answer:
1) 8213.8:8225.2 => 4.759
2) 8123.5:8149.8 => 14.36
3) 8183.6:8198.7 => 4.91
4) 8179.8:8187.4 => 4.668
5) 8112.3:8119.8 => 5.484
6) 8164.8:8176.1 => 8.742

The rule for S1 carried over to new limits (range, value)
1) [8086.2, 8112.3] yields 4.344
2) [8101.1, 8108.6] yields 4.558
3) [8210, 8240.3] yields 4.464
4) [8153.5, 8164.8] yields 4.555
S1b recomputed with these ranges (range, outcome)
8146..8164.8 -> 8.442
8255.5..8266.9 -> 4.454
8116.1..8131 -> 5.892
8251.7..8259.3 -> 4.66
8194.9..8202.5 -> 4.41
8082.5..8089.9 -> 4.654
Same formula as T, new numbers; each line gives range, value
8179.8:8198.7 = 4.63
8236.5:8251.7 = 4.64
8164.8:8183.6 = 5.78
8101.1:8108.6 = 4.56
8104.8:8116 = 4.56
